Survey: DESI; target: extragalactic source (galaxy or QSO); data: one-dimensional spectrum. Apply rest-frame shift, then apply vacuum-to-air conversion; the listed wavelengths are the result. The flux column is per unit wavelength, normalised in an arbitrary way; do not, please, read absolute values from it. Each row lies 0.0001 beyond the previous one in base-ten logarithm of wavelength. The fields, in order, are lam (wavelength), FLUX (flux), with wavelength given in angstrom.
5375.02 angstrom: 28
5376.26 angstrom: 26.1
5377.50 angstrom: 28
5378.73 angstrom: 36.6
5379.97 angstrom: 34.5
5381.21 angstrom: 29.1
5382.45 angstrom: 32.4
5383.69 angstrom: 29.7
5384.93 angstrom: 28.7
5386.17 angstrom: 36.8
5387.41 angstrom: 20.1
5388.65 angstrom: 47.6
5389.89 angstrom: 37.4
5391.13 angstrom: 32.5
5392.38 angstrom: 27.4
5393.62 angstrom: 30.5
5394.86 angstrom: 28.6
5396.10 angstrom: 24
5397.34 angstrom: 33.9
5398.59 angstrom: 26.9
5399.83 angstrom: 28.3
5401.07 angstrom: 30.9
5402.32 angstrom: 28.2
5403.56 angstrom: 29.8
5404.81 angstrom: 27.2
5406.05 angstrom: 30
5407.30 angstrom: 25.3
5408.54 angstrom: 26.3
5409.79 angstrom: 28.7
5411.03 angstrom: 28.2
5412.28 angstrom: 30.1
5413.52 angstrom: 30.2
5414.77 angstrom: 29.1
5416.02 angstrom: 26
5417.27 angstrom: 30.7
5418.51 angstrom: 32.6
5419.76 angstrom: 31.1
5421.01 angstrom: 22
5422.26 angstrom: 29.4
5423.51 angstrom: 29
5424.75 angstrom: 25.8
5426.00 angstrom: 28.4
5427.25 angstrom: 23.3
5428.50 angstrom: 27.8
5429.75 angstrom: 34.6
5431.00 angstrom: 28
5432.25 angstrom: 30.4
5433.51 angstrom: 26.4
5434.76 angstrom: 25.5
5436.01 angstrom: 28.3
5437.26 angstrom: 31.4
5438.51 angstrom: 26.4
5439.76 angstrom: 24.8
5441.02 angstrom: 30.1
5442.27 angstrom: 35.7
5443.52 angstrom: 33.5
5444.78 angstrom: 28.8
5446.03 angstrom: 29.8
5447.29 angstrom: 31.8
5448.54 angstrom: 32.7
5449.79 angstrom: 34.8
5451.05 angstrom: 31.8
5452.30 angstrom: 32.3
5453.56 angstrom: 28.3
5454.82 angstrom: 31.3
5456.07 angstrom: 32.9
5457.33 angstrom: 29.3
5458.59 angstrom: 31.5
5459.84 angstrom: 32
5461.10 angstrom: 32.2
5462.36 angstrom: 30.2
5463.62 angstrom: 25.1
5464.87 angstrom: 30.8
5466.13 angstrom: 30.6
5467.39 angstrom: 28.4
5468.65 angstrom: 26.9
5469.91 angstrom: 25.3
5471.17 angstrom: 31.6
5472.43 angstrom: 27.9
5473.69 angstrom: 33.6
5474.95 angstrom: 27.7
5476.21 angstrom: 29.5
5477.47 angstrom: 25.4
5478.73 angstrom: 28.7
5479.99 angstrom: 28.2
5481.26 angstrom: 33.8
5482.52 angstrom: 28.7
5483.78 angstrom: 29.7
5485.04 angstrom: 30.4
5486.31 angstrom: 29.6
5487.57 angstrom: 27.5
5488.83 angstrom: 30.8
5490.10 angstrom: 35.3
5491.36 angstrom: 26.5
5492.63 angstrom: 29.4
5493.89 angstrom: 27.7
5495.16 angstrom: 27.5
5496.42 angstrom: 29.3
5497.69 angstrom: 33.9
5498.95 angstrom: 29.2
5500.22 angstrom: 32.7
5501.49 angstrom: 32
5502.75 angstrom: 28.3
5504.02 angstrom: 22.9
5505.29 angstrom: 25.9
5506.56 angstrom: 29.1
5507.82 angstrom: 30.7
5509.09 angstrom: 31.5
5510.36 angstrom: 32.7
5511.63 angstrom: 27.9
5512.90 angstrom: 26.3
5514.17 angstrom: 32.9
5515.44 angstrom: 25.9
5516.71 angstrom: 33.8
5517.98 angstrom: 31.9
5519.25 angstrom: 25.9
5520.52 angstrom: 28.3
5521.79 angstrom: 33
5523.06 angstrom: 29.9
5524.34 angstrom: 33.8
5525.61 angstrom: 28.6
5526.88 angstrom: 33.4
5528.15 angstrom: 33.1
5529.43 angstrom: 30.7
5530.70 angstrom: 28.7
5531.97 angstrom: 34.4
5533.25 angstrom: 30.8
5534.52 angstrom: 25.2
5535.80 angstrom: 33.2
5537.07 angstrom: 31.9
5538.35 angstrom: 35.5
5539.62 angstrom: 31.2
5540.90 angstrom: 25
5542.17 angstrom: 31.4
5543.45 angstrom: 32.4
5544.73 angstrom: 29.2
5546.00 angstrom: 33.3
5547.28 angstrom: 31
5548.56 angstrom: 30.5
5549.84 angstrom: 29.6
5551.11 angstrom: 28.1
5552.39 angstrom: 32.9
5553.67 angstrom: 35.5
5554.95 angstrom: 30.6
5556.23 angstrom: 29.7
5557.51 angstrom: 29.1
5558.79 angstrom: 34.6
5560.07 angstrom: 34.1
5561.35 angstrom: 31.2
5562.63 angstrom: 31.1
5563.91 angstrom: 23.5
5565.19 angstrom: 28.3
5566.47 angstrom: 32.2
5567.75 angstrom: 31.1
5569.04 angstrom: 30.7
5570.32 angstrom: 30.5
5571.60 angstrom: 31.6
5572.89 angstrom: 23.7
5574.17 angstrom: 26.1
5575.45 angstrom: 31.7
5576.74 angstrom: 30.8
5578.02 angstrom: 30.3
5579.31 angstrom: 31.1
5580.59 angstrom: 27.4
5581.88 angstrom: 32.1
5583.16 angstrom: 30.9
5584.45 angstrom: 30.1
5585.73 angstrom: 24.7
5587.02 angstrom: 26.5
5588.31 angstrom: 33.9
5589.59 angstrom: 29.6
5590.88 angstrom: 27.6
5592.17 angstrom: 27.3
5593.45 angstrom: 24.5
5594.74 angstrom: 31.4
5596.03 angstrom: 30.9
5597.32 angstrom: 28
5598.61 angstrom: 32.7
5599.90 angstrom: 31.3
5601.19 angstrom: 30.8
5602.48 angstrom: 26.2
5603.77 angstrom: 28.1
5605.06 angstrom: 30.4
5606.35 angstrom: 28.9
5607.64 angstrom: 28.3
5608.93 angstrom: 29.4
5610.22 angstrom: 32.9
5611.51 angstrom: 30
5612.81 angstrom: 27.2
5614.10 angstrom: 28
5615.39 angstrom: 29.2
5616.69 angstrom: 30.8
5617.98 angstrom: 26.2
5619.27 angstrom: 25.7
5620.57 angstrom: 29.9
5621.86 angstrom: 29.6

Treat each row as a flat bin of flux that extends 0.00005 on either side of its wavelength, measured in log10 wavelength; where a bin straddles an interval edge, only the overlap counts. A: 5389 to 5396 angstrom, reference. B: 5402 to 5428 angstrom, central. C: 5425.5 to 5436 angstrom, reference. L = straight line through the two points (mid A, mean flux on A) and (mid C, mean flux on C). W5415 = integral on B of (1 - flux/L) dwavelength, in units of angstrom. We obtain 1.1 angstrom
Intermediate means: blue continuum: 31.4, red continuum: 28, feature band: 28.2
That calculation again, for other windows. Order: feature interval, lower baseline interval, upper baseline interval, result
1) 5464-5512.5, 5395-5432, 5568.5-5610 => -0.87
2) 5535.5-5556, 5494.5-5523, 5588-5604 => -1.22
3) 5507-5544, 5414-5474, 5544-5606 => -1.10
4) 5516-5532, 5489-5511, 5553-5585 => -0.61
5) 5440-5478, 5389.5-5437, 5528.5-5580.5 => -1.34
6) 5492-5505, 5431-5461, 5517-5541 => 0.65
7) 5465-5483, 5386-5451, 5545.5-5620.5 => 0.31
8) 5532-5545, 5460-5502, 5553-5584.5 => -0.31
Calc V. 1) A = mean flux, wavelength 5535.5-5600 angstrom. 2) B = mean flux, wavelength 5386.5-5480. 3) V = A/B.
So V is 1.02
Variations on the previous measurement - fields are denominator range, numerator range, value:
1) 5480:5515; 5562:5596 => 0.98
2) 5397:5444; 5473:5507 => 1.02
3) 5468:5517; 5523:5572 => 1.05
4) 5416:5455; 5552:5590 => 1.02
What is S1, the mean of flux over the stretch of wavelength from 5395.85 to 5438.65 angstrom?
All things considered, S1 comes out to 28.5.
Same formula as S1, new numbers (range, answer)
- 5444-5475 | 30.4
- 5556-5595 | 29.6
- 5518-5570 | 30.8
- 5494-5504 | 29.8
